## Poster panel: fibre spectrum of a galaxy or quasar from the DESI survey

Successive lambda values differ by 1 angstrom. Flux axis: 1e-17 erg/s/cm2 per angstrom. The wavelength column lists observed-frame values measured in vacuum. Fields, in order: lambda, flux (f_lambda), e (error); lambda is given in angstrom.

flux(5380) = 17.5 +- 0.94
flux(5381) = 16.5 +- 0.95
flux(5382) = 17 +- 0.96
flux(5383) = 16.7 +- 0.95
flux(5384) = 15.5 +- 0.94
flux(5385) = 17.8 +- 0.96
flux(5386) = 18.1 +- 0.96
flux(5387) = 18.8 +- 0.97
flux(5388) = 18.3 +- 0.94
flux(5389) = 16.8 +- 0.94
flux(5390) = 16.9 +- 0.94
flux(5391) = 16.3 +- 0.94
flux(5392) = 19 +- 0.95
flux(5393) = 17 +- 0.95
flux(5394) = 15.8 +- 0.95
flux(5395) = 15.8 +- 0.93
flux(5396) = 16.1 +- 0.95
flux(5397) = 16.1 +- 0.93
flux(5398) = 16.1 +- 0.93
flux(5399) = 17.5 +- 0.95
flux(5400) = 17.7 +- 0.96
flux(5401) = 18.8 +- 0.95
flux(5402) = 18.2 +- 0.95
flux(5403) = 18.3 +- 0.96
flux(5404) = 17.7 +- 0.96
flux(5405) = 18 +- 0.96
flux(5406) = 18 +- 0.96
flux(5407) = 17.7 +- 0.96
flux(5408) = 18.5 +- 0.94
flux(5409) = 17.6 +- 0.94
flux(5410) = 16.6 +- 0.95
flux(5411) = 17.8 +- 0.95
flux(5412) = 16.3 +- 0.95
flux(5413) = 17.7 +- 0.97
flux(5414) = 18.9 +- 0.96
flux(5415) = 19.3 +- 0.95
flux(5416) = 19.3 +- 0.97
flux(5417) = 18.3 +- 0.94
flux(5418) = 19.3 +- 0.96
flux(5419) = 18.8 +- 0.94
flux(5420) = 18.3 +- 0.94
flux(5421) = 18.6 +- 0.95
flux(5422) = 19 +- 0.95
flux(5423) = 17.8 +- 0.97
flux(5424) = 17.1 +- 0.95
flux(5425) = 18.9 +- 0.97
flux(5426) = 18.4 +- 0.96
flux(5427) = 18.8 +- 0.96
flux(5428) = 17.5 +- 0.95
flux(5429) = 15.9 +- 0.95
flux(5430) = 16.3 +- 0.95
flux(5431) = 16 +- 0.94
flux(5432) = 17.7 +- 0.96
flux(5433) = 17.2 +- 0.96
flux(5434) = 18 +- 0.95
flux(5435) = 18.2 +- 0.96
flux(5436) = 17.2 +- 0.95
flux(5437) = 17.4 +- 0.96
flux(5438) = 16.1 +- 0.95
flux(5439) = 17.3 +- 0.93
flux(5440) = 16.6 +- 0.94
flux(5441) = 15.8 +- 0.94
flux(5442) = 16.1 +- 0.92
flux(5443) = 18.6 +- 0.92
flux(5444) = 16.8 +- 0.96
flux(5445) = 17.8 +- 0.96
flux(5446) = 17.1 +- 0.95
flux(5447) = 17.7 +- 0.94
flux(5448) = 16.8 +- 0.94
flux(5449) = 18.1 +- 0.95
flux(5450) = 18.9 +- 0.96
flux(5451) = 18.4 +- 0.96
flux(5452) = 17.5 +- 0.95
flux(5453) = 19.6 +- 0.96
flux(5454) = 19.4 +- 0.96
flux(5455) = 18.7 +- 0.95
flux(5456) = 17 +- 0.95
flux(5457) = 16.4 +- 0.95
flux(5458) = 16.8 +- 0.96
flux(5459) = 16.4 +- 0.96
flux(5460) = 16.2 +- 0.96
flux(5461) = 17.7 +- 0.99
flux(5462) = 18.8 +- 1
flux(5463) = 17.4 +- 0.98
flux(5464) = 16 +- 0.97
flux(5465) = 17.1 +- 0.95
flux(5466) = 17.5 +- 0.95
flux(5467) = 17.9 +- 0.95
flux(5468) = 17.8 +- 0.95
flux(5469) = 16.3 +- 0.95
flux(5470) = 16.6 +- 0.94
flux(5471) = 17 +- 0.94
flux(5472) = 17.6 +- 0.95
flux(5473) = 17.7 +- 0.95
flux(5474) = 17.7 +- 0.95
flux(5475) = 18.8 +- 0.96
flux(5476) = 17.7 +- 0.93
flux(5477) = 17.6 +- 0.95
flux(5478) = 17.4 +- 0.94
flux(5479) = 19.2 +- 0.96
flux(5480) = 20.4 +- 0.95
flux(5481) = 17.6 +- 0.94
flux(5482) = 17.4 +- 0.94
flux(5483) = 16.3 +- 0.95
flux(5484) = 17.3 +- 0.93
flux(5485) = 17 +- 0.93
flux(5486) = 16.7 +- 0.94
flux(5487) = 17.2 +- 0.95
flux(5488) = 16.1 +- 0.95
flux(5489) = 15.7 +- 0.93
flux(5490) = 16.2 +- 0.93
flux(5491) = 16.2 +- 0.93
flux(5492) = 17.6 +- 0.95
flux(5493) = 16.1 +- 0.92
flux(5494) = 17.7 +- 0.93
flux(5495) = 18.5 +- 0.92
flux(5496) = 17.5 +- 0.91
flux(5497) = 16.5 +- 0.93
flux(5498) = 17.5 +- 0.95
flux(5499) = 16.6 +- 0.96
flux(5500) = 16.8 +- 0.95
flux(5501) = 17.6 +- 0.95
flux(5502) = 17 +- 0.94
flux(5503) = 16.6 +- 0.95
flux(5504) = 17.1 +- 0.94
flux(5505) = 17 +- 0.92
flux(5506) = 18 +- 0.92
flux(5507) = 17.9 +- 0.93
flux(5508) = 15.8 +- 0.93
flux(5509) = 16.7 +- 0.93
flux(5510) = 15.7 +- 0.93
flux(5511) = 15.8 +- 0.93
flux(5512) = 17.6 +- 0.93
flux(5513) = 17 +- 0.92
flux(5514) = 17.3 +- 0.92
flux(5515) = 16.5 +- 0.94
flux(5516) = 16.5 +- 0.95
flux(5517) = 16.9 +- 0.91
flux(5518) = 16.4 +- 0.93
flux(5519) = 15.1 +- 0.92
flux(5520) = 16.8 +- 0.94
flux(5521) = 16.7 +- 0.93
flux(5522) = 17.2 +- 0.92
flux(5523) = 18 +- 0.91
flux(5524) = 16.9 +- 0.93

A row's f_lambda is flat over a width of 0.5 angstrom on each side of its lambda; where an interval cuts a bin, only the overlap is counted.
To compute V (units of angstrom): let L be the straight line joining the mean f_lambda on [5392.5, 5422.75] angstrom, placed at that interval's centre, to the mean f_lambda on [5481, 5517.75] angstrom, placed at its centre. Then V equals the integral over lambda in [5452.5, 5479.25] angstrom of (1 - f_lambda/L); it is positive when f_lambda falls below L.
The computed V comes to -0.53 angstrom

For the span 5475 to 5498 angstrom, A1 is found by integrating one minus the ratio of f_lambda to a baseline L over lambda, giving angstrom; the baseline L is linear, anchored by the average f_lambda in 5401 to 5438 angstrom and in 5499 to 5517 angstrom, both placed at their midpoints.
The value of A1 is -0.3 angstrom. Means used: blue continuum 17.9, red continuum 16.9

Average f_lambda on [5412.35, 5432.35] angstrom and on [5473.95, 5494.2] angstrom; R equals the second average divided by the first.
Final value 1.0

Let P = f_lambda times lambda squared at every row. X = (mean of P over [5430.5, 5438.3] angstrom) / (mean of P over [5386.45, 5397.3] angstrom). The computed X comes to 1.03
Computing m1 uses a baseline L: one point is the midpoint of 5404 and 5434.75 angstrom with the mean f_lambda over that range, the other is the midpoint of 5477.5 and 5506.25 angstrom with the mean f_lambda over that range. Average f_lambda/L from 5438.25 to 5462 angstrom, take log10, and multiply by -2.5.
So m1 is 0.01 mag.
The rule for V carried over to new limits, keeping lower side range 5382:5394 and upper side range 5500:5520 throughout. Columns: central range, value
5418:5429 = -0.7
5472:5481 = -0.7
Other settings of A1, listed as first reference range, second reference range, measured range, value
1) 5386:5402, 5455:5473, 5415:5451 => -1.1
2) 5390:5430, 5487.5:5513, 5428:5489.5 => -0.4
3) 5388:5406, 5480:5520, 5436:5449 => 0.0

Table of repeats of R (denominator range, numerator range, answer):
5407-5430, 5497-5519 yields 0.93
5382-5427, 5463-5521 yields 0.96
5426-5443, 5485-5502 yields 0.99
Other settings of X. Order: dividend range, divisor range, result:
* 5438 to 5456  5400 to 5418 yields 0.99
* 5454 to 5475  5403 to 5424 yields 0.97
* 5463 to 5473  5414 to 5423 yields 0.93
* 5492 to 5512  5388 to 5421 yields 1.00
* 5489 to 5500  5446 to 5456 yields 0.95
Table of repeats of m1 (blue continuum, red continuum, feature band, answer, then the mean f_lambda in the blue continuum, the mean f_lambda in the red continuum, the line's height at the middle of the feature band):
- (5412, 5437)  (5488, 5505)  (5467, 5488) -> -0.02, 18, 16.9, 17.2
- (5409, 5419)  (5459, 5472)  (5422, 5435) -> 0.02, 18.2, 17.2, 17.9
